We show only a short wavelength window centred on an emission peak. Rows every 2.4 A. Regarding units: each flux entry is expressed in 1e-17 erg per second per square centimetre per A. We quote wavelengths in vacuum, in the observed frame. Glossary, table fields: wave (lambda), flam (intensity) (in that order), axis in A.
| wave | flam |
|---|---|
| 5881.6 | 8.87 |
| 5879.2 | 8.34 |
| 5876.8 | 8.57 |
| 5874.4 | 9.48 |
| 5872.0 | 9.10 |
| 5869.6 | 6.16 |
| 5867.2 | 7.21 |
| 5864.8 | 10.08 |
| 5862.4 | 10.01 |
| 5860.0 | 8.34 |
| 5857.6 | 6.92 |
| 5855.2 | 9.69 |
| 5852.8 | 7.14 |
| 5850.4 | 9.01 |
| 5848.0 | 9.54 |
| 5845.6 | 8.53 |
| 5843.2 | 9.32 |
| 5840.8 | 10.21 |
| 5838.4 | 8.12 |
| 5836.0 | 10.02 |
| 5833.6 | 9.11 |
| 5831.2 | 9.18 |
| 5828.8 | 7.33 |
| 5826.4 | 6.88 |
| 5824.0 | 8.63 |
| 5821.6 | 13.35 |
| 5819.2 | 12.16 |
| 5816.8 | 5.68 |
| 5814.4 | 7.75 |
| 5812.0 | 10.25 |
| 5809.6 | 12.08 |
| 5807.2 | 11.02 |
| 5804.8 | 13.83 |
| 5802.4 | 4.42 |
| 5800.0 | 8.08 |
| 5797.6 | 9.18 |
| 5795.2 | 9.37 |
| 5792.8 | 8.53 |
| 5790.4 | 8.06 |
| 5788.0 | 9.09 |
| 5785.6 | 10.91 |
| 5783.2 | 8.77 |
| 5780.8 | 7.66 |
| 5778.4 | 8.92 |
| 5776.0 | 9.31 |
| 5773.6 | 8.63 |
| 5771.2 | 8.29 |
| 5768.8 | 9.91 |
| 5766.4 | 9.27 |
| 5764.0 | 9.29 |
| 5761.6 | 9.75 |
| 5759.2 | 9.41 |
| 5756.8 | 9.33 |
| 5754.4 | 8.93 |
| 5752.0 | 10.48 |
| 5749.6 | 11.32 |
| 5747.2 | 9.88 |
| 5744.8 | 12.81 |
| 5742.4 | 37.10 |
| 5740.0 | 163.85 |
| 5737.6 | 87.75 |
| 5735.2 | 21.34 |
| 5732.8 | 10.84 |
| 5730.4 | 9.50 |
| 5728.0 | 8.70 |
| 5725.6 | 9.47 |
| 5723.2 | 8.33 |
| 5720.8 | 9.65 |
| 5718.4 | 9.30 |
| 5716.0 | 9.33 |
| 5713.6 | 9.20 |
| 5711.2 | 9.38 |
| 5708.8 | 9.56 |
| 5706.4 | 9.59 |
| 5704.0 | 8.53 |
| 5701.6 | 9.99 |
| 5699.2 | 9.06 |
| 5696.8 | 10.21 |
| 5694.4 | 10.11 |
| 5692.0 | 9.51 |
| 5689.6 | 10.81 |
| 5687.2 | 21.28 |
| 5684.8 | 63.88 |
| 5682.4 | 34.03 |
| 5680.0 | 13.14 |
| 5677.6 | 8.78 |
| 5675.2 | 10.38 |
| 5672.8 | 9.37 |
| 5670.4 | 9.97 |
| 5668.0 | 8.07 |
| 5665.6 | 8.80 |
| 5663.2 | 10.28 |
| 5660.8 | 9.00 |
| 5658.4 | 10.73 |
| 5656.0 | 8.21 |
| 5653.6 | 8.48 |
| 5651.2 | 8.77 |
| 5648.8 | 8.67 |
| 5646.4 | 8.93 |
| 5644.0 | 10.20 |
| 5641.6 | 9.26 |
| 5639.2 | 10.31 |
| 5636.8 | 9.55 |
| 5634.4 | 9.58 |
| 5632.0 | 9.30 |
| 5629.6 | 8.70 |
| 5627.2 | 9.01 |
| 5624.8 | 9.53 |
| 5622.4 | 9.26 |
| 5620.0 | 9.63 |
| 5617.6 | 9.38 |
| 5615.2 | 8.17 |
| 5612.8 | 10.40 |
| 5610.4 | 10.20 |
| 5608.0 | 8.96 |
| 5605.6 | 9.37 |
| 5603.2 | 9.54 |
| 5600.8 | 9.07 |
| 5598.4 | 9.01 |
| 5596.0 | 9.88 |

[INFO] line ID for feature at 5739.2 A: [O III]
